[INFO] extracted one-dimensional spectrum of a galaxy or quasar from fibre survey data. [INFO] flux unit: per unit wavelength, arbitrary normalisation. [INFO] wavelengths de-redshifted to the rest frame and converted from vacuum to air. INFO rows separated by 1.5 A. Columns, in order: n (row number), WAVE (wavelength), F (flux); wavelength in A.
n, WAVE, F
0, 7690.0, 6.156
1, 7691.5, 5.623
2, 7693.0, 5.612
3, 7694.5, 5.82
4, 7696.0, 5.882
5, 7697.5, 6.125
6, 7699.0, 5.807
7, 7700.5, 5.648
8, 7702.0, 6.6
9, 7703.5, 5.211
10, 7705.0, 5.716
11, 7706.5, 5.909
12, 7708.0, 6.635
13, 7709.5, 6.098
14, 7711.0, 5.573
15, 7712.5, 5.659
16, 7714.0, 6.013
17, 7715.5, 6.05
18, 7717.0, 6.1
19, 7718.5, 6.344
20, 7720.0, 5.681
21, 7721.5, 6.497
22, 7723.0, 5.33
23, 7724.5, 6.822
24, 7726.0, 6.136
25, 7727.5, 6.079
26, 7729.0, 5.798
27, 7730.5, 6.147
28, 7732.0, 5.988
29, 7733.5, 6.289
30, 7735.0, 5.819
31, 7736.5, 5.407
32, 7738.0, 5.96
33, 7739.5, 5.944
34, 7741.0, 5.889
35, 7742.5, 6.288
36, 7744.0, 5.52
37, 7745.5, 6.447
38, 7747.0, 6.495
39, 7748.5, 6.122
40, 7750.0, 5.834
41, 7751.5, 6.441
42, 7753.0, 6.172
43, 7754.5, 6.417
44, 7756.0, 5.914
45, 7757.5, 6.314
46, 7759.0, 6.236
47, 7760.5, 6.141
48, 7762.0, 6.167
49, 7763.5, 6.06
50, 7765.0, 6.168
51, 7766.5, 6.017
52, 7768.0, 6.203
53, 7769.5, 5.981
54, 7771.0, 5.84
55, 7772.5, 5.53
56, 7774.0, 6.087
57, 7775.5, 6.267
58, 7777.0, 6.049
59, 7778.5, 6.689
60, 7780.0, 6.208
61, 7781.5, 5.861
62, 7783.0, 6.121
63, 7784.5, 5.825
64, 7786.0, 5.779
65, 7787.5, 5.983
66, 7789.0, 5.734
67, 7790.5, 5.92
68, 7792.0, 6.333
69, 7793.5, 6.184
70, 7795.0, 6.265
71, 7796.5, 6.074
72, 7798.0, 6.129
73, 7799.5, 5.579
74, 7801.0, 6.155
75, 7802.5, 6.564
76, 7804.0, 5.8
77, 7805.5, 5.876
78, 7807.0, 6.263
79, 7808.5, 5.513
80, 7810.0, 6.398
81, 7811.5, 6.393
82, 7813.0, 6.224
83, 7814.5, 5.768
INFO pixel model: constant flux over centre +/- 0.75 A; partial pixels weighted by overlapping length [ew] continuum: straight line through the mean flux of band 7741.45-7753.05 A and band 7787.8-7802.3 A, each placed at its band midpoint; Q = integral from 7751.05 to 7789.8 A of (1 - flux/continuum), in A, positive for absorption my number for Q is 0.2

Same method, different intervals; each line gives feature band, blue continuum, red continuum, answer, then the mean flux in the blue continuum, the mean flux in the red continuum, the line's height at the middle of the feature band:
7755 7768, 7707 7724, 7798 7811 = -0.25 A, 6.01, 6.03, 6.02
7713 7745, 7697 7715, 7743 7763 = 0.18 A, 5.92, 6.17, 6.04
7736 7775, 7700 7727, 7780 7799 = -0.35 A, 6.01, 6.02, 6.01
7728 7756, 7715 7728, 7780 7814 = 0.22 A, 6.12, 6.05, 6.1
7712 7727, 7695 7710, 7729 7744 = -0.31 A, 5.96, 5.94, 5.95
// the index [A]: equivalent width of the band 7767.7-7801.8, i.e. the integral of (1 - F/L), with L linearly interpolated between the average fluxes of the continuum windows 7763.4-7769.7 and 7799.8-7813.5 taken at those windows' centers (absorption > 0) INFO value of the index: 0.4 A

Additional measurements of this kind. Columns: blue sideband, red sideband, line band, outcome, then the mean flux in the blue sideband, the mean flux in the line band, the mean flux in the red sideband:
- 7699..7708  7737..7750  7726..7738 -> 0.1 A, 5.88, 5.95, 6.06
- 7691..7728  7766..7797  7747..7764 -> -0.5 A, 5.96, 6.18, 6.05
